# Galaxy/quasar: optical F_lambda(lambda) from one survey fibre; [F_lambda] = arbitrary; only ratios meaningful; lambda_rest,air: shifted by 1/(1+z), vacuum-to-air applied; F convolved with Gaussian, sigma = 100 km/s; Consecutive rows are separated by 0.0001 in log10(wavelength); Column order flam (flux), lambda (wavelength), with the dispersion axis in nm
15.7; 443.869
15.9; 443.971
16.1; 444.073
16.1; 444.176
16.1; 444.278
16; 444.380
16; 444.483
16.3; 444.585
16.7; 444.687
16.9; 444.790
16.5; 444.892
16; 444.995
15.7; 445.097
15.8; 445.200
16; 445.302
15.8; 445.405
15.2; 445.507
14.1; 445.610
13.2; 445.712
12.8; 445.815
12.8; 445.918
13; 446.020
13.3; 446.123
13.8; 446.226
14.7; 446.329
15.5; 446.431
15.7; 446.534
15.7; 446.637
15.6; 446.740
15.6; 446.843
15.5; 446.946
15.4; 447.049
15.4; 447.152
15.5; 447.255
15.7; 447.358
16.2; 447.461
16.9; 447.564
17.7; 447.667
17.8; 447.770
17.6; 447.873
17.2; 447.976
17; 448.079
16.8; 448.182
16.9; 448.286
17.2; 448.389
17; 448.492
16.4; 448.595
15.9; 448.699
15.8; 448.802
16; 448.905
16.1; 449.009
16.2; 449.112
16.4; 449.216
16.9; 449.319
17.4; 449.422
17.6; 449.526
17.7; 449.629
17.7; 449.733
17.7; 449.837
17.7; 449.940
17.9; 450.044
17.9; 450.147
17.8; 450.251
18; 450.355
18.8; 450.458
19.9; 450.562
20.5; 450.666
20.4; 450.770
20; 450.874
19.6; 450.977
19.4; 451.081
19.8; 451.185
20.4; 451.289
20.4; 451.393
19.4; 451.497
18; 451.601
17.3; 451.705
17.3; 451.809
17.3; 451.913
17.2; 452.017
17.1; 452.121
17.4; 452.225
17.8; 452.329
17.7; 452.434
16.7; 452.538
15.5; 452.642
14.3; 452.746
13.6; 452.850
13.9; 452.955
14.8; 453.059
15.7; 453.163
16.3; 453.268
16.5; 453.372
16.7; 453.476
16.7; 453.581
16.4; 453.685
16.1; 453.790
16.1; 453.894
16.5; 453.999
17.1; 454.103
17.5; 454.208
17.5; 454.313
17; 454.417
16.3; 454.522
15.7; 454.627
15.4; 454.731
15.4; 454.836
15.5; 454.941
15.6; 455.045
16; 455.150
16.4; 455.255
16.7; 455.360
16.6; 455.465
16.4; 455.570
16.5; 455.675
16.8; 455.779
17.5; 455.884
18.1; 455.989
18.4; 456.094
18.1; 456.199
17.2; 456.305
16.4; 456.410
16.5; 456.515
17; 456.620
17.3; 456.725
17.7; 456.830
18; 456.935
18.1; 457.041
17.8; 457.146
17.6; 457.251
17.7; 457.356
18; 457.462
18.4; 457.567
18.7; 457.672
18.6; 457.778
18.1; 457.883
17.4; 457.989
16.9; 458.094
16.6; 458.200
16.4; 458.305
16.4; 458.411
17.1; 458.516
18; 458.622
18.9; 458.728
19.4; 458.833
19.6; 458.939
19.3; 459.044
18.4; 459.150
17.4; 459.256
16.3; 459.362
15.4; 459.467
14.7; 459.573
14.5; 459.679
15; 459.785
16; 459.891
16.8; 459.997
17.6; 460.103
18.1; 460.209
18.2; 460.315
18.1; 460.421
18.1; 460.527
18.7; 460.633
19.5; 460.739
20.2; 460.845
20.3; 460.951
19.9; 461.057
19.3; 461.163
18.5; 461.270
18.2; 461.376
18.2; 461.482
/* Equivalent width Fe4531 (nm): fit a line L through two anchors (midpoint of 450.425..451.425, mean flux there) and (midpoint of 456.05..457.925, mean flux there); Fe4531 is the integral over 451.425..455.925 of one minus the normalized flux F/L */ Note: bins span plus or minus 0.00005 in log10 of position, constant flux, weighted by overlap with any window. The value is 0.58 nm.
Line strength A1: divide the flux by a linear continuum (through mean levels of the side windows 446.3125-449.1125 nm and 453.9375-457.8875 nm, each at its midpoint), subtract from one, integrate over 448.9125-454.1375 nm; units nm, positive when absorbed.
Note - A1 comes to -0.24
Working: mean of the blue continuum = 16.3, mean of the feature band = 17.4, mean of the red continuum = 17.1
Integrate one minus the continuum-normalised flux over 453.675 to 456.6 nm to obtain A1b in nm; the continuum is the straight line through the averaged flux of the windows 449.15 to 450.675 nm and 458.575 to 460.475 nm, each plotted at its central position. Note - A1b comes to 0.16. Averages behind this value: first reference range 17.9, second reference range 17.3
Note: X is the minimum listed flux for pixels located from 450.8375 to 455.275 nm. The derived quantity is 13.6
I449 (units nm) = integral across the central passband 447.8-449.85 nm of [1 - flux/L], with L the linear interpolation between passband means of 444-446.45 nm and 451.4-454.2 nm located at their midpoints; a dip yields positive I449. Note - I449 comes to -0.13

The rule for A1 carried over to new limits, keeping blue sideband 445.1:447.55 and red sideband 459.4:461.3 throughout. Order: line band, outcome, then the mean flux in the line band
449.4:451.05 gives -0.30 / 18.6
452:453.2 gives 0.02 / 15.9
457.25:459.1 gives -0.07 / 18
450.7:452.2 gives -0.27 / 18.8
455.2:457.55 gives -0.06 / 17.3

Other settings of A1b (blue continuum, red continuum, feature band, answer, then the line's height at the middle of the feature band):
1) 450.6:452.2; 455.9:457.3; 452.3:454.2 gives 0.25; 18.4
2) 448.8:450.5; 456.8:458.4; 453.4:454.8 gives 0.08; 17.5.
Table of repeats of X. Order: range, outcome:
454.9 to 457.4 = 15.5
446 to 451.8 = 13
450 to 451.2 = 17.8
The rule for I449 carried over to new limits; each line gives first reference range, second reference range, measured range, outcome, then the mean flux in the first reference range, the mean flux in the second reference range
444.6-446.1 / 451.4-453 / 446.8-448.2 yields -0.076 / 15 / 16.8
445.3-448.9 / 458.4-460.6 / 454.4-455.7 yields 0.049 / 15.6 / 17.3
